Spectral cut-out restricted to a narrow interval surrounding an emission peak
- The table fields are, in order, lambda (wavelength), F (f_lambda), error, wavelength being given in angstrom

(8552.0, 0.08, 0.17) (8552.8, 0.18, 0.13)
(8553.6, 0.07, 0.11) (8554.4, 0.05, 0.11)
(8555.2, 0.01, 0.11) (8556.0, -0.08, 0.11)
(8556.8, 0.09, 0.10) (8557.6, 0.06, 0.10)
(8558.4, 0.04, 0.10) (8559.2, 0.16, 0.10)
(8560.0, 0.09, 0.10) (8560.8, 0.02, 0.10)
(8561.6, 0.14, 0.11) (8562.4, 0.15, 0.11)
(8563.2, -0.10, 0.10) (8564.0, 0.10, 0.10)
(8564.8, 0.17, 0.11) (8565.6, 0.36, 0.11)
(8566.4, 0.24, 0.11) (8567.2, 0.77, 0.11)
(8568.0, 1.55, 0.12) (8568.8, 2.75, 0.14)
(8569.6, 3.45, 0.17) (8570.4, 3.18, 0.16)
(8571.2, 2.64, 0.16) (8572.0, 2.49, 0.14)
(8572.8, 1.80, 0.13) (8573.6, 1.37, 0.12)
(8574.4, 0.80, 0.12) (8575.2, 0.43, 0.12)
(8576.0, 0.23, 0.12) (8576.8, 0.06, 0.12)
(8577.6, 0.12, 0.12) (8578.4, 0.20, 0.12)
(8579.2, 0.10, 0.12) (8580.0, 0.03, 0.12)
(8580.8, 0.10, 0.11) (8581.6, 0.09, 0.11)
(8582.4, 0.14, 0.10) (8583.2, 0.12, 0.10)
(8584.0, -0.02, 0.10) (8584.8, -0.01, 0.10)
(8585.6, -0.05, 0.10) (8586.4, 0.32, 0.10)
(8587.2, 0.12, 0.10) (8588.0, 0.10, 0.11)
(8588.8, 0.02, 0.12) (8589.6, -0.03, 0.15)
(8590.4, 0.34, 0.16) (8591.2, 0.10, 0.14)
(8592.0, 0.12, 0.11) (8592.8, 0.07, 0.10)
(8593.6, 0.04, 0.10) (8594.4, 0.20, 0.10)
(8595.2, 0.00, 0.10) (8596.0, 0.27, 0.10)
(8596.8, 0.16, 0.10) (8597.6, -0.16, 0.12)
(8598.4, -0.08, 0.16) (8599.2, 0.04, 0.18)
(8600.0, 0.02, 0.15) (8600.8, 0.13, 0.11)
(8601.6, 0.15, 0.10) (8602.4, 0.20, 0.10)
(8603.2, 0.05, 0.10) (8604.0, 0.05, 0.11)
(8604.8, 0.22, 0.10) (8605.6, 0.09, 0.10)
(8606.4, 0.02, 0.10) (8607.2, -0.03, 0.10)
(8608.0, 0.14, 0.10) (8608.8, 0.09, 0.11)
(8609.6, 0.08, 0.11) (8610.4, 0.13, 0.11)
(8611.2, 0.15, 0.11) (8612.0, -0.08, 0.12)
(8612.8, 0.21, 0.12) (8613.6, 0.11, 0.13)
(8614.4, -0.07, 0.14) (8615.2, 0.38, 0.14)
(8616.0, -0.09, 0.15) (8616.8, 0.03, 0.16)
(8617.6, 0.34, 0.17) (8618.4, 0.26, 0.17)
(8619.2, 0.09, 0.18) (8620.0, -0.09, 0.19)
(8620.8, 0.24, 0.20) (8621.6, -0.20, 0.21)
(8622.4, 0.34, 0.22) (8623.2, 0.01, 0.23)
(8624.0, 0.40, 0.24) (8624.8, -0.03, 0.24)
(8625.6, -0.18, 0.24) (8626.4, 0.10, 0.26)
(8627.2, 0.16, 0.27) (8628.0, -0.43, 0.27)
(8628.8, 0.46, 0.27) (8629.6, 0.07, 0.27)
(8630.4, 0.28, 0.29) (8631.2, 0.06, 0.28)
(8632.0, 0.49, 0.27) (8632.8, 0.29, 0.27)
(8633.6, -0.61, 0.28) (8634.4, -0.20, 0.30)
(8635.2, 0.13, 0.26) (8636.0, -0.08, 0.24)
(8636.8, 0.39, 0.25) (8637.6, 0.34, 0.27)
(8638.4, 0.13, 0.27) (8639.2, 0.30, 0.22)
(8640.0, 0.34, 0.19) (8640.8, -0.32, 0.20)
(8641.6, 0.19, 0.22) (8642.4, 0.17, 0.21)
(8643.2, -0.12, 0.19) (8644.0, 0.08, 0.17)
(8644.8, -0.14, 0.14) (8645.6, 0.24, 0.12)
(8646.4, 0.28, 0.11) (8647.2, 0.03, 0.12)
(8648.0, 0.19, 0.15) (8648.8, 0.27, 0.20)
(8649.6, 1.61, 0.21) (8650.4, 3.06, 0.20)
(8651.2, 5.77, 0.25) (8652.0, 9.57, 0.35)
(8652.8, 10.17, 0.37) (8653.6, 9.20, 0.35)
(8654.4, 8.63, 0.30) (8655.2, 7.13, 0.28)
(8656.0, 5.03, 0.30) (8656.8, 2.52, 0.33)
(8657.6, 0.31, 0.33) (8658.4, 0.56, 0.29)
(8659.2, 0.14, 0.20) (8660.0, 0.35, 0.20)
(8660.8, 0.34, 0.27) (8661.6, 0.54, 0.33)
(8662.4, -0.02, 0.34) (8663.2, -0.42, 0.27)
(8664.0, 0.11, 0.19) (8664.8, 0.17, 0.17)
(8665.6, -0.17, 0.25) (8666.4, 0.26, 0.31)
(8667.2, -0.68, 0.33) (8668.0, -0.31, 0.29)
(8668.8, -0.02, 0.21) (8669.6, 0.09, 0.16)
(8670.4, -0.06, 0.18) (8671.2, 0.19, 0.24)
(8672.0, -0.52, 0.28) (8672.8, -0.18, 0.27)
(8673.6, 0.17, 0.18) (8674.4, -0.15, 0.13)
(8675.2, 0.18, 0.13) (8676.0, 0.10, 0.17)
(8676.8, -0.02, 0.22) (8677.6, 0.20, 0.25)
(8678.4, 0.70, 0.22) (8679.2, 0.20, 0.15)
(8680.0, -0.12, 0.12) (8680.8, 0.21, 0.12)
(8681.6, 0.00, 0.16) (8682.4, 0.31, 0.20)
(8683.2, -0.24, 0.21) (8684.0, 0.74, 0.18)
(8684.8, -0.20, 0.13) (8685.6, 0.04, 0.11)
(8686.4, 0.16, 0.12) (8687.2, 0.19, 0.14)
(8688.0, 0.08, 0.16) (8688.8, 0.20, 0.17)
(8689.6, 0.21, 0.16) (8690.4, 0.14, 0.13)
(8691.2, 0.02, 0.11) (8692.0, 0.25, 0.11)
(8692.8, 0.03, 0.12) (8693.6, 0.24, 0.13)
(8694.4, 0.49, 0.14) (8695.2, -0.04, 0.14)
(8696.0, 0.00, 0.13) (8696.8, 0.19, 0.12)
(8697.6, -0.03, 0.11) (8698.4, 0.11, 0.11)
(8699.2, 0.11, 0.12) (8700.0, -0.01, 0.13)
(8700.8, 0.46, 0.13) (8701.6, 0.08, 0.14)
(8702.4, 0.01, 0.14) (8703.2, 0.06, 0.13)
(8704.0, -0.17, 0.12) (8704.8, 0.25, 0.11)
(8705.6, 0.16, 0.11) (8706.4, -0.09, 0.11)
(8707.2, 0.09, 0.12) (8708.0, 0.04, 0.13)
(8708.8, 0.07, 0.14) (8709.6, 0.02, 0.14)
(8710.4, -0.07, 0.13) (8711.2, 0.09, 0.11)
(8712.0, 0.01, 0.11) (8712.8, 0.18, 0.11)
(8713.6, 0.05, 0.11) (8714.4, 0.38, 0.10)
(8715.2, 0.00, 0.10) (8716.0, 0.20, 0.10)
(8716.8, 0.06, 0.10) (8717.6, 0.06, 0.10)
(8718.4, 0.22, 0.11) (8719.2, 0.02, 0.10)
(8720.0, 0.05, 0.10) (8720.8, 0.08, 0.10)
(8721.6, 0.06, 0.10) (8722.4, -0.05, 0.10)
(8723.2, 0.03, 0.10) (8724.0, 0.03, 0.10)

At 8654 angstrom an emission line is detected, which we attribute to [O III]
